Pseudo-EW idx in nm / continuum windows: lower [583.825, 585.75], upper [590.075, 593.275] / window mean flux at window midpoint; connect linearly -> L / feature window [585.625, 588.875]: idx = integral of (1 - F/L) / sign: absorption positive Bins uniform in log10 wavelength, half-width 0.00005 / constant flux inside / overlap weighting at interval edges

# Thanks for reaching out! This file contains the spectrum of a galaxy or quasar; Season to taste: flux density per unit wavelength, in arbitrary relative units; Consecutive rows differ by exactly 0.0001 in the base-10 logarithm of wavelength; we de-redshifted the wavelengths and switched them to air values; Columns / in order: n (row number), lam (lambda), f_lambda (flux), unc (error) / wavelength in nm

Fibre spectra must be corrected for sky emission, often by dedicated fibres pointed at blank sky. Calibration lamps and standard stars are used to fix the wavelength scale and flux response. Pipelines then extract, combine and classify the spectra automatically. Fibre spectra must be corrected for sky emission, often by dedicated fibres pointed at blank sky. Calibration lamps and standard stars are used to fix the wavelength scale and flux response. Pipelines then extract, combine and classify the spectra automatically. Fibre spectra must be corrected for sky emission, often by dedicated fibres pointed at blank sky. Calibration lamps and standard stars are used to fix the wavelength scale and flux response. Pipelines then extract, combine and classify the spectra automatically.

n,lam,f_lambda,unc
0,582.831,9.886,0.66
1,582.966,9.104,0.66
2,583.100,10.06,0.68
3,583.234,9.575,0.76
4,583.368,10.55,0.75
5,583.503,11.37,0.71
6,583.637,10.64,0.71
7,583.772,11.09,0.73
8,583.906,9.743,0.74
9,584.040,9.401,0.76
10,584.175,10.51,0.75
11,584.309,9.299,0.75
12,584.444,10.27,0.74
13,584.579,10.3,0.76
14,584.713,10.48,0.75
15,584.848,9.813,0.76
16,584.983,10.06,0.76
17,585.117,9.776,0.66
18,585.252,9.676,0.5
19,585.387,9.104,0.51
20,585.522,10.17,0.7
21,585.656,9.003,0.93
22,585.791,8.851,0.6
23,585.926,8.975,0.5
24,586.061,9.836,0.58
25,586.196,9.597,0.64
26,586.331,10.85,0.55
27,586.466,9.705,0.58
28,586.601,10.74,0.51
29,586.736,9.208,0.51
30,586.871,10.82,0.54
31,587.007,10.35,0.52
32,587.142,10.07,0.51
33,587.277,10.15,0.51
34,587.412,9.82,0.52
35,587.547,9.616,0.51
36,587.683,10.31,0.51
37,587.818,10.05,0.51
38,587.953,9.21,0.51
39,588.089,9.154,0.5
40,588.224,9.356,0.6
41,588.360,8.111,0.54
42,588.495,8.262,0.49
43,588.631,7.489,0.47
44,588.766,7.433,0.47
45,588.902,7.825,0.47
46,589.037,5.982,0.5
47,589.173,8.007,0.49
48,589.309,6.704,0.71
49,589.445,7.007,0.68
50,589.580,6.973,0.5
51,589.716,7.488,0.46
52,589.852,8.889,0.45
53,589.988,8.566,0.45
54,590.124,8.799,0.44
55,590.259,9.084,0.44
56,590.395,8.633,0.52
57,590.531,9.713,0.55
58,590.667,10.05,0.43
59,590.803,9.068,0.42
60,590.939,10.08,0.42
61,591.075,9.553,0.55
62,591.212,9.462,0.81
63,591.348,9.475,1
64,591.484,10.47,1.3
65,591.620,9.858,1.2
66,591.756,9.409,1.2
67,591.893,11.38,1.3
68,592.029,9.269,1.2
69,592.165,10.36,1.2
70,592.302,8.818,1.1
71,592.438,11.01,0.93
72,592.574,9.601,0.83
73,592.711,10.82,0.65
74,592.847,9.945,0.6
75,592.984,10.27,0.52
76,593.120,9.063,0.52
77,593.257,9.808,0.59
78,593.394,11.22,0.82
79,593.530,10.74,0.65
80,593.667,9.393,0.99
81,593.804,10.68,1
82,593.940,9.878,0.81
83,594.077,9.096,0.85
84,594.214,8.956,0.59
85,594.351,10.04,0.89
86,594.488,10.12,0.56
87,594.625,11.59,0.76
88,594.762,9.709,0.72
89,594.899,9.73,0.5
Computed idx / 0.12 nm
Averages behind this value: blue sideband 9.83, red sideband 9.76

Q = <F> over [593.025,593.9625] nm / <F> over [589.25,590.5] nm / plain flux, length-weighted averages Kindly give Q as 1.3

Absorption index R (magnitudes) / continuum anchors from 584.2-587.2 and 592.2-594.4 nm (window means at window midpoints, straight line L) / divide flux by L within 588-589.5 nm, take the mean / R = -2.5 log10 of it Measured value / 0.26 mag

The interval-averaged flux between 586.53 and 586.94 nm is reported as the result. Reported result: 10.2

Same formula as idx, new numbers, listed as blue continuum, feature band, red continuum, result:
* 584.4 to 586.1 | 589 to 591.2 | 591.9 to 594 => 0.33 nm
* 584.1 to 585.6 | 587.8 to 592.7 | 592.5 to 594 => 0.56 nm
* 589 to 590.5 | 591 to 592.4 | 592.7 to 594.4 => -0.14 nm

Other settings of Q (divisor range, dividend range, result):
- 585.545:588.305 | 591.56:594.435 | 1.02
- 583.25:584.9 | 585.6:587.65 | 0.96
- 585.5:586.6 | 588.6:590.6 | 0.82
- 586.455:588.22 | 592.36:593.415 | 1.02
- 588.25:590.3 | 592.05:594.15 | 1.29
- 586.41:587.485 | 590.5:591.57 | 0.96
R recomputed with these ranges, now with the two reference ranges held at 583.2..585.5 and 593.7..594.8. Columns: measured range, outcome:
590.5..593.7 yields 0.006 mag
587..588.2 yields 0.027 mag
